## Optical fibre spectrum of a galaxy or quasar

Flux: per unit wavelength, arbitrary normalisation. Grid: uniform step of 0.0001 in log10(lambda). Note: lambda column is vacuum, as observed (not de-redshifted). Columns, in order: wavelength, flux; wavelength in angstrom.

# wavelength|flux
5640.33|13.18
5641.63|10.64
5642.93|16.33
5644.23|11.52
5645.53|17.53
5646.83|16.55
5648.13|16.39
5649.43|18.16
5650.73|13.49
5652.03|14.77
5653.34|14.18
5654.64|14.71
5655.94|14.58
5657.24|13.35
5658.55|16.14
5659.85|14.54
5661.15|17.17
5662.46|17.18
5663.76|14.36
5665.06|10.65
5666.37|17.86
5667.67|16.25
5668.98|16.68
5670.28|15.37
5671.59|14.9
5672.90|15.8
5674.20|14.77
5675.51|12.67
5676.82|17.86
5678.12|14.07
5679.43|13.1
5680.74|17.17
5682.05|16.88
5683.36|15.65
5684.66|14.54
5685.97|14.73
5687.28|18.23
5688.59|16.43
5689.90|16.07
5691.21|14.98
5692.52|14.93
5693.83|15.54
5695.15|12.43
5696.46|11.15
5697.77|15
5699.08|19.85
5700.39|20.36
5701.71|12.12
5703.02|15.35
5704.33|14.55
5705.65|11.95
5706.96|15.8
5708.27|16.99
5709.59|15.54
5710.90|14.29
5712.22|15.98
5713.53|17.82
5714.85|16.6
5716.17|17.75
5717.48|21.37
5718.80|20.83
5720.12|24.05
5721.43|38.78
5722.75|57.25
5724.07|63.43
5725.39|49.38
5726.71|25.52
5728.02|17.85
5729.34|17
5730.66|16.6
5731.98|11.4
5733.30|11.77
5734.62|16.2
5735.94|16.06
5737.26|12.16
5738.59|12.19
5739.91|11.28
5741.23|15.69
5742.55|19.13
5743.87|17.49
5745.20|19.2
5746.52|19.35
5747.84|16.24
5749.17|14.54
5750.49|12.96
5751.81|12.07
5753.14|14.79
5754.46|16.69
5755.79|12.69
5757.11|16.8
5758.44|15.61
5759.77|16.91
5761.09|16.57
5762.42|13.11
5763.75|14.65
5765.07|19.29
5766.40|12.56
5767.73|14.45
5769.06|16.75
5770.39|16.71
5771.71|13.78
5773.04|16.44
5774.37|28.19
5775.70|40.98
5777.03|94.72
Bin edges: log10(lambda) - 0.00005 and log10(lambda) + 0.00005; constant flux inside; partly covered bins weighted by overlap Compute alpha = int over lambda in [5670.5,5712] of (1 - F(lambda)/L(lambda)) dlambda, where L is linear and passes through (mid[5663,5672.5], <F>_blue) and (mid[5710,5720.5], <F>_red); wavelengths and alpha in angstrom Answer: 3.6 angstrom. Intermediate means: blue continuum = 15.2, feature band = 15.3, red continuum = 18.4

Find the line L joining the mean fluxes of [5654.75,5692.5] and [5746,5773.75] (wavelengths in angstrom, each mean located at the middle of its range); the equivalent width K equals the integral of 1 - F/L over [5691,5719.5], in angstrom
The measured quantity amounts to -1.09 angstrom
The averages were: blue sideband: 15.4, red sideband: 15.4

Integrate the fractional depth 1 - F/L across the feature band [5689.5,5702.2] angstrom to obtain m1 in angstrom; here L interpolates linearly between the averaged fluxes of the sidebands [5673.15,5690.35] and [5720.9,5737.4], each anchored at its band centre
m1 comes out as 2.6 angstrom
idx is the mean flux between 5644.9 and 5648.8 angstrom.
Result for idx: 16.8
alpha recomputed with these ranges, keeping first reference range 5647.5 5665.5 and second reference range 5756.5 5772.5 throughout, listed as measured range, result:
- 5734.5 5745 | 0.22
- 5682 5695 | -0.36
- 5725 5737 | -3.00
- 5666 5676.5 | -0.31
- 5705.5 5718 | -0.99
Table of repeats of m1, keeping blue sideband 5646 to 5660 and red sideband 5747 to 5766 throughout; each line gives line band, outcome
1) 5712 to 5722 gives -4.29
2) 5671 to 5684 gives -0.06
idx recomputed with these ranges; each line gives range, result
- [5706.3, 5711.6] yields 15.7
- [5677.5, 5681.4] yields 14.8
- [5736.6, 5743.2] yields 14.1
